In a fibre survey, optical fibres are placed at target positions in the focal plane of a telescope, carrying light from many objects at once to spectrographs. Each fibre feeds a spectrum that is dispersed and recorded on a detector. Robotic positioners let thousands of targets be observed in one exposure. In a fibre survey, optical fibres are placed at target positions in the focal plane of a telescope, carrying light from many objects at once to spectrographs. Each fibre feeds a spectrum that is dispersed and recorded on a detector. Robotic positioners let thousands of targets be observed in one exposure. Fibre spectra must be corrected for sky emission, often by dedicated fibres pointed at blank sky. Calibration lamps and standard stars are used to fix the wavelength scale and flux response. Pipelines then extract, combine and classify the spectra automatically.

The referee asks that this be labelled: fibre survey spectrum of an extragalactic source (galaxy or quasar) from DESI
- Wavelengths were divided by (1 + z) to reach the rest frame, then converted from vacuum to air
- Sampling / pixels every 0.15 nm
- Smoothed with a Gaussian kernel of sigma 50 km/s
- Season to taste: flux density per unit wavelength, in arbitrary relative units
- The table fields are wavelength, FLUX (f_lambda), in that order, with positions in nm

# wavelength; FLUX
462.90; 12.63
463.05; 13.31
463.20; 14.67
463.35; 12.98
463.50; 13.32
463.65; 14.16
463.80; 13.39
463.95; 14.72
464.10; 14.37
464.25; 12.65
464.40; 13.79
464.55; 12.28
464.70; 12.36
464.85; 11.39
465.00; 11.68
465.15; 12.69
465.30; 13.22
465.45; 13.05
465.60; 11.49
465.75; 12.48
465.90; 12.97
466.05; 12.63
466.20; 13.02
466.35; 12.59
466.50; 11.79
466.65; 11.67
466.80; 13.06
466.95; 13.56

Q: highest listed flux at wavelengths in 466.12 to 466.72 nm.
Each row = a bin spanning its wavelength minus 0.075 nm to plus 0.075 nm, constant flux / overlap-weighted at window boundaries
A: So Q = 13.02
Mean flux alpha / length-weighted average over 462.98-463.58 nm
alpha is 13.6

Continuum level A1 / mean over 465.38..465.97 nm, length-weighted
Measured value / 12.5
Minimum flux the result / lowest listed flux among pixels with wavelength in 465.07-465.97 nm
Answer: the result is 11.49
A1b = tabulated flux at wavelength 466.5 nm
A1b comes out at 11.79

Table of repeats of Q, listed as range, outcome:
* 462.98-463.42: 14.67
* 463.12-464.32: 14.72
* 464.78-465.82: 13.22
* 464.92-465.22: 12.69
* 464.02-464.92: 14.37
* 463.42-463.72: 14.16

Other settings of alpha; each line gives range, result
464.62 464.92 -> 11.9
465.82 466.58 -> 12.6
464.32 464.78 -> 12.8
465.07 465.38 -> 12.9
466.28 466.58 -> 12.2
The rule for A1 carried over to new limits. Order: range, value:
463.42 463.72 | 13.7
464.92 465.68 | 12.4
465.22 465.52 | 13.1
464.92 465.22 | 12.2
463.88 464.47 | 13.9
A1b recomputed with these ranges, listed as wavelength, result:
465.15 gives 12.69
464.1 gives 14.37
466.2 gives 13.02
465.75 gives 12.48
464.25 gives 12.65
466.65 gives 11.67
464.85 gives 11.39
